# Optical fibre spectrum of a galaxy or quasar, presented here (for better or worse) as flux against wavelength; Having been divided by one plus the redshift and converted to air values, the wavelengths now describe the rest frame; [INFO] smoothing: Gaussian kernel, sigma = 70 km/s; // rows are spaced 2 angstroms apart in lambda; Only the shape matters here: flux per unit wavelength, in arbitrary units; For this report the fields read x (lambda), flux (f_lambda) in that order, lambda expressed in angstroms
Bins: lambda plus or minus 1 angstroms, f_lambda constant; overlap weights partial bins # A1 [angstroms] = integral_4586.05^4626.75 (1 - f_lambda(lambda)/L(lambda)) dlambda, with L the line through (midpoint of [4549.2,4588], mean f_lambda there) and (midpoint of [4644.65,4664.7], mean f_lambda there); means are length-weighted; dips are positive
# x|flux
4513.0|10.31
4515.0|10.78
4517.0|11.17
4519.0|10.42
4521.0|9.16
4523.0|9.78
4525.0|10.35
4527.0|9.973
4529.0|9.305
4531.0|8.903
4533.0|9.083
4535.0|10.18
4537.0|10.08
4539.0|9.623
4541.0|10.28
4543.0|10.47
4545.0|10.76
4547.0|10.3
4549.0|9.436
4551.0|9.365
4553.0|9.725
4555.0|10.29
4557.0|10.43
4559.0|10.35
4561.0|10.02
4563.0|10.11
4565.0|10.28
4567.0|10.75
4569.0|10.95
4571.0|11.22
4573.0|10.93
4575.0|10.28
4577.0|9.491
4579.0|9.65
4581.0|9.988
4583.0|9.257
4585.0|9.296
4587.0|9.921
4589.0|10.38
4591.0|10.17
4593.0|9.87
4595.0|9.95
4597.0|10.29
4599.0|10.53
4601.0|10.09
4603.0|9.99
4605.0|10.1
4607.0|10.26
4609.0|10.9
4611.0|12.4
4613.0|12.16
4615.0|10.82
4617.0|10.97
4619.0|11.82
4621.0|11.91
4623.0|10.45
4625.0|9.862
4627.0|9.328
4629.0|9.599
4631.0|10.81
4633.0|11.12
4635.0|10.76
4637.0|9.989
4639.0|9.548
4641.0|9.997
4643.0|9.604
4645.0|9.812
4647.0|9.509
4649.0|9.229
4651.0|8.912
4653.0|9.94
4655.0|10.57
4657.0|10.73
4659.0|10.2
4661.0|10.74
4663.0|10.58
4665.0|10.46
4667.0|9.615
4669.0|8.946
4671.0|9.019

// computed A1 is -2.2 angstroms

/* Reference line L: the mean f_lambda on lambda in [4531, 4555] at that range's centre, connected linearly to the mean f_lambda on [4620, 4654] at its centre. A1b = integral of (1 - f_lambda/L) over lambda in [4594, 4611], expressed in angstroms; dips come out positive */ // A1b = -0.70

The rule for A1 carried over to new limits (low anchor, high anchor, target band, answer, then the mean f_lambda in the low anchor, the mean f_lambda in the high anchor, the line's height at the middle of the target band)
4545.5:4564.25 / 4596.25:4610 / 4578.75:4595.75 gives 0.6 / 10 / 10.3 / 10.2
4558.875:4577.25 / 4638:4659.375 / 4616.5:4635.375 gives -1.2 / 10.5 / 9.81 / 10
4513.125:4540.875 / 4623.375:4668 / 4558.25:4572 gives -0.8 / 9.93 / 10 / 9.97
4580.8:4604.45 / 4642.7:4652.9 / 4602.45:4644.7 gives -3.9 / 9.98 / 9.45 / 9.68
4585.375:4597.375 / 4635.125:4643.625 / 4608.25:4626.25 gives -2.3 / 10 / 9.89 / 9.96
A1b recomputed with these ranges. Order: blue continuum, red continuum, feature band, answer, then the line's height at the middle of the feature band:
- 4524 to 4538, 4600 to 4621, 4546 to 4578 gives -0.1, 10.2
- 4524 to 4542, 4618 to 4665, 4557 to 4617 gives -2.3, 9.99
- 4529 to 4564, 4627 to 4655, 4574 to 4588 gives 0.3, 9.93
